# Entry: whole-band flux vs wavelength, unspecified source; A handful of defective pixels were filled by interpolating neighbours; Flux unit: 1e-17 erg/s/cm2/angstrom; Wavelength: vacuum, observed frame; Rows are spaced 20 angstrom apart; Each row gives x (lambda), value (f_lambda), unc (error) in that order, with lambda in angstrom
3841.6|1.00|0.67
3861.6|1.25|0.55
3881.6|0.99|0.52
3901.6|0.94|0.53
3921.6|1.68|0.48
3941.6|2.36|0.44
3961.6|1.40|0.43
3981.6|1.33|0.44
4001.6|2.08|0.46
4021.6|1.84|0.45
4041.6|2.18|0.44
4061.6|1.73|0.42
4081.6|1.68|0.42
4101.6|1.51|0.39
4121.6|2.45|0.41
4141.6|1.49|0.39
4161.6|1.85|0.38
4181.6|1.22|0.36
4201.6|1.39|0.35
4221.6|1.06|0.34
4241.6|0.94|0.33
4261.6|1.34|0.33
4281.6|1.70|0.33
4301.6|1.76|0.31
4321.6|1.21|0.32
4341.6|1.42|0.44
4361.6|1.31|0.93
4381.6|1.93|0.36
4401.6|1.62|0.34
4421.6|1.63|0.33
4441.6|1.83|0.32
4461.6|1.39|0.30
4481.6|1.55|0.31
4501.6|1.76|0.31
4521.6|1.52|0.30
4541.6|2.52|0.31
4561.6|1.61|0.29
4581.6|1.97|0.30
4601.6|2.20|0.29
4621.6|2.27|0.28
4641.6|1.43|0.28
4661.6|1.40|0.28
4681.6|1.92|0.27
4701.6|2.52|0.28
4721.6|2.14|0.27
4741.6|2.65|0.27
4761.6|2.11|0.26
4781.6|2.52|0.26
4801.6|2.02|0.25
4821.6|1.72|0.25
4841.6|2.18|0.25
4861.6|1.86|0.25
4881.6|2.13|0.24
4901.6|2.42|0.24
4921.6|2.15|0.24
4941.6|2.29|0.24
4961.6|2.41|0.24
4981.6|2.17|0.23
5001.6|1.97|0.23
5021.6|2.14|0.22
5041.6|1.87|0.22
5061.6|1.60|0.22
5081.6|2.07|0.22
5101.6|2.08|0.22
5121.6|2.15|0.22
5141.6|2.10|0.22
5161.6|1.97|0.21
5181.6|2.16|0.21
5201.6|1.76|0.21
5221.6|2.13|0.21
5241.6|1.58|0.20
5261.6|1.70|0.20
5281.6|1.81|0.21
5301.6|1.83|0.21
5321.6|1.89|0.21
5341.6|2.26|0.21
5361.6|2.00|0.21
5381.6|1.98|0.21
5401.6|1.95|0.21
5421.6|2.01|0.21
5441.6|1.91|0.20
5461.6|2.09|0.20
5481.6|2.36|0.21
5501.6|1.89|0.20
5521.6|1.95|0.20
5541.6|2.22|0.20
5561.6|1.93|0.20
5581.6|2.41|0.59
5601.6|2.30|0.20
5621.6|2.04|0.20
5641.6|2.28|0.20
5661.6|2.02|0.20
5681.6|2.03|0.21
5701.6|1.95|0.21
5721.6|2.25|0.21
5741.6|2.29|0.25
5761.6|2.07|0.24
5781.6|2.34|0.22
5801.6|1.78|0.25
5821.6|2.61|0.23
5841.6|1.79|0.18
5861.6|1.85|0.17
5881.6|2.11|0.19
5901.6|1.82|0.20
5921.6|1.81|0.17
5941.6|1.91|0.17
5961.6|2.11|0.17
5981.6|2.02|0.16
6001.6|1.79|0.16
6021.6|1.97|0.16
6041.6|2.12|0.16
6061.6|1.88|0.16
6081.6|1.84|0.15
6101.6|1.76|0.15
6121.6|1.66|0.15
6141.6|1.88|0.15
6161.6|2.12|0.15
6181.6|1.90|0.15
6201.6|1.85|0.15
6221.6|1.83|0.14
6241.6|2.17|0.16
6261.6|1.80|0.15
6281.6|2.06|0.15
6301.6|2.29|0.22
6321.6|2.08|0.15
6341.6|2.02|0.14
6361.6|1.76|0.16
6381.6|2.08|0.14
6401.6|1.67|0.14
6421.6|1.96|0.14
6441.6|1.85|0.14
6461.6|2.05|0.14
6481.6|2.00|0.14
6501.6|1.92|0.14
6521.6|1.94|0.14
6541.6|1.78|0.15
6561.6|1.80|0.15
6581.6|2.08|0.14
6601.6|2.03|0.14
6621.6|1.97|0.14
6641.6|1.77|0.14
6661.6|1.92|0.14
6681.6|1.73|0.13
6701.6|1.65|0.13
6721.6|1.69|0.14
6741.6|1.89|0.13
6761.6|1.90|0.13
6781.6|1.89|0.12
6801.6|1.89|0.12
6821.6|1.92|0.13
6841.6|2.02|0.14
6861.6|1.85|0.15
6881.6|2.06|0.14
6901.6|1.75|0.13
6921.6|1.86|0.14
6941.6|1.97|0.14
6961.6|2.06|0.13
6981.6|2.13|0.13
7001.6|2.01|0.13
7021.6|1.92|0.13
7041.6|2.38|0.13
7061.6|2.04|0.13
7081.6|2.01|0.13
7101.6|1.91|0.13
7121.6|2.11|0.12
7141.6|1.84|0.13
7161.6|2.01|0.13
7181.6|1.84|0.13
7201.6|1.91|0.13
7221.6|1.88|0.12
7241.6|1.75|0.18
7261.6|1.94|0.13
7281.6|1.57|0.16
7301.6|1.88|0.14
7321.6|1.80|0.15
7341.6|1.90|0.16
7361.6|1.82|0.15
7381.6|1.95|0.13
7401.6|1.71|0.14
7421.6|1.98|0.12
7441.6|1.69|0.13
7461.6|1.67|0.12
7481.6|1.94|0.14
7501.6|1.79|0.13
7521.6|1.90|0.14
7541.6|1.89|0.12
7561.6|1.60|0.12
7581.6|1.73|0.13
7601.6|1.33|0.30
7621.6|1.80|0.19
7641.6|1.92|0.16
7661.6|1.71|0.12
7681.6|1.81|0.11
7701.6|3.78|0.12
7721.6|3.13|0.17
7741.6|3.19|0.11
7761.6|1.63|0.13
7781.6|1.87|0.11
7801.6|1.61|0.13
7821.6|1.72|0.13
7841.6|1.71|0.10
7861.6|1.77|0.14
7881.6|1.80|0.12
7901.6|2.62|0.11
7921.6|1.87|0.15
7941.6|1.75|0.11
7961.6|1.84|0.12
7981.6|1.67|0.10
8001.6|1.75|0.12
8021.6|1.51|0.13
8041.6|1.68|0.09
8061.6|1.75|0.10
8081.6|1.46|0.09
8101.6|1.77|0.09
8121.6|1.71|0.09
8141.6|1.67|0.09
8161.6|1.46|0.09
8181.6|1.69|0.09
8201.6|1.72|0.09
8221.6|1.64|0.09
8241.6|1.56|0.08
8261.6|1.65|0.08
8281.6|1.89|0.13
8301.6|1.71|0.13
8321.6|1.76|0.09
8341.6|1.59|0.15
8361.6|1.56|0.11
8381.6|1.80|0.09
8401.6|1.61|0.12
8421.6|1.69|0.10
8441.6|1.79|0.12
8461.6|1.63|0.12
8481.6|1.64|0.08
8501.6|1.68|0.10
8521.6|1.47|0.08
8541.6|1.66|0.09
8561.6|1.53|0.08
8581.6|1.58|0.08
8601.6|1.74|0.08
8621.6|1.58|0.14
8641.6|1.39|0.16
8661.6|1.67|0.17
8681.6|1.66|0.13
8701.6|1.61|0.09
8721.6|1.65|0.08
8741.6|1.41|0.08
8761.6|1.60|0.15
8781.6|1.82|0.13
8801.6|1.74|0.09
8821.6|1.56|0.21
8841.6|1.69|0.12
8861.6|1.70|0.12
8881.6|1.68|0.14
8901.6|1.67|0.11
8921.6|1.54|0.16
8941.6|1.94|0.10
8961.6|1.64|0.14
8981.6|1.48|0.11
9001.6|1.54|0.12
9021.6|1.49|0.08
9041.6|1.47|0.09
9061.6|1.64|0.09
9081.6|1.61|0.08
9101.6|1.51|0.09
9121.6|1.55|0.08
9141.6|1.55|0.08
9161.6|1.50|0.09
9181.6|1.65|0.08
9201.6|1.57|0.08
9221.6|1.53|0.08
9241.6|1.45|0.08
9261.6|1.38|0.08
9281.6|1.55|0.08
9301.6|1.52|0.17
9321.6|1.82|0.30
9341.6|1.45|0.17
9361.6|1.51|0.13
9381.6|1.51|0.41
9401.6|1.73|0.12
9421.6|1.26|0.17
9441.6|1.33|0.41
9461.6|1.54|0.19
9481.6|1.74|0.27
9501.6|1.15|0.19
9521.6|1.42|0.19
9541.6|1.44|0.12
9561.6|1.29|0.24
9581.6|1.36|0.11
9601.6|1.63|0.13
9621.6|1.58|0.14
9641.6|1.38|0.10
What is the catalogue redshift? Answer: 0.175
